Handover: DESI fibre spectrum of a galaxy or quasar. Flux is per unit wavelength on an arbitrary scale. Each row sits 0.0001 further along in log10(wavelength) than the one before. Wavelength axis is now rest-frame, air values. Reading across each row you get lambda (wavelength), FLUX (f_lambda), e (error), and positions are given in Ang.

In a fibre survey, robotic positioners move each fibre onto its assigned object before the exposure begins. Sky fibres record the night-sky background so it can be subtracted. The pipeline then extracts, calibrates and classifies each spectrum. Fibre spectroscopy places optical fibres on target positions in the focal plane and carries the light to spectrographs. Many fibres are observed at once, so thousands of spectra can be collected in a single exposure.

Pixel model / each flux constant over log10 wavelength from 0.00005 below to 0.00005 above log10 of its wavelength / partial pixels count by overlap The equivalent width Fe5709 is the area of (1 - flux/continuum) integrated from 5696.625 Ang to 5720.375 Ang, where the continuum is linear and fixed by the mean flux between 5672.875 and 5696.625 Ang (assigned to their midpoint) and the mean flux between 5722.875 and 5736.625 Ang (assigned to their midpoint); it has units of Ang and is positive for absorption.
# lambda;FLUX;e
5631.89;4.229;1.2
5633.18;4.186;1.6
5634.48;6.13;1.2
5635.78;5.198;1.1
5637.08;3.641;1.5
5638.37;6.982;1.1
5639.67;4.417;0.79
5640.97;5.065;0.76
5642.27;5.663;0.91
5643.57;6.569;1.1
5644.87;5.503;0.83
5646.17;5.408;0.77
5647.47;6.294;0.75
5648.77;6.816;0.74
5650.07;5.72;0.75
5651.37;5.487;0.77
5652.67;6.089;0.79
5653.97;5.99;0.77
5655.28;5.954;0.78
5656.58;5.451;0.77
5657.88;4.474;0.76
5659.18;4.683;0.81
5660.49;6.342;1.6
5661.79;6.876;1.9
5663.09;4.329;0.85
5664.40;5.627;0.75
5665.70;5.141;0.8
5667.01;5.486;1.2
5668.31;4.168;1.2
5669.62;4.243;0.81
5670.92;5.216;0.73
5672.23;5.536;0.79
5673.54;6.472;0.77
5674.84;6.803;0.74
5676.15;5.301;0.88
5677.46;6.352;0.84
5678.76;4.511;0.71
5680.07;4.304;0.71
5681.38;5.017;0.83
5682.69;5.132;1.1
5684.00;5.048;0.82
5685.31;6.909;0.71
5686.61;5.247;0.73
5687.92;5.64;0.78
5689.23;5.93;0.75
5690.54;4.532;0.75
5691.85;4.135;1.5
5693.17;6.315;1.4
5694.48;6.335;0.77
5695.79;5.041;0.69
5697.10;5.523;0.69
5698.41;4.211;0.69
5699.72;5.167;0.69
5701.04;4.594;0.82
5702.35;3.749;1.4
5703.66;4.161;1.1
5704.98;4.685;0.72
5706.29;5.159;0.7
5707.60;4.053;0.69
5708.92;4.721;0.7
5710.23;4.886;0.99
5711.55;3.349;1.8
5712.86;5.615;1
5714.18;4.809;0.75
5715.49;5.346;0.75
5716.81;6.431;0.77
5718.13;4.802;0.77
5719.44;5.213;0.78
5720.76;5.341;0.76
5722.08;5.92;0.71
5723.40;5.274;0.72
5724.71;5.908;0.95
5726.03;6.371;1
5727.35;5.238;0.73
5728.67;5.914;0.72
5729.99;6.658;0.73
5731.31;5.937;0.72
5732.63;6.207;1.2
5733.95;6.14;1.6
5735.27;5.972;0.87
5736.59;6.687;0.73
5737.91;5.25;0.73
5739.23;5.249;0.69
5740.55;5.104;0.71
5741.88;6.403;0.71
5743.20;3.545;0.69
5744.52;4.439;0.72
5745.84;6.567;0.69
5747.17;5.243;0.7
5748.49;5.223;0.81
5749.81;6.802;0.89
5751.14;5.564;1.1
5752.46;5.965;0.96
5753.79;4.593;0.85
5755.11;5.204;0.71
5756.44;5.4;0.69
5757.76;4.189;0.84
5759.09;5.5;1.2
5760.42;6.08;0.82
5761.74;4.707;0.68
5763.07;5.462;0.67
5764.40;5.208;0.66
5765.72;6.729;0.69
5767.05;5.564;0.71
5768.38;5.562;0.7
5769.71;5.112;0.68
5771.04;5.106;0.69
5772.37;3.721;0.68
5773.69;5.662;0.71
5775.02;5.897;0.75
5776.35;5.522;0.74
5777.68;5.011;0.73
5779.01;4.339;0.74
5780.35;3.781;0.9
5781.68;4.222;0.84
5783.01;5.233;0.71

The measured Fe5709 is 3.98 Ang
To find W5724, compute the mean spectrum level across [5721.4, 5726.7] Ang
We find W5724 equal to 5.87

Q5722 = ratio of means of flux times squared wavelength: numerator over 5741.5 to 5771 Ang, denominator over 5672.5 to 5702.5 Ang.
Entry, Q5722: 1.0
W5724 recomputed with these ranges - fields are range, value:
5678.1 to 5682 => 4.62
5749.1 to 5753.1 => 6.1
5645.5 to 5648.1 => 5.85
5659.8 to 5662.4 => 6.57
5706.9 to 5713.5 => 4.53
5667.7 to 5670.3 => 4.22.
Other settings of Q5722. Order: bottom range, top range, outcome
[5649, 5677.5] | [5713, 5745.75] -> 1.04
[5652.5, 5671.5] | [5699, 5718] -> 0.91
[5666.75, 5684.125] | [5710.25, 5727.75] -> 1.03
